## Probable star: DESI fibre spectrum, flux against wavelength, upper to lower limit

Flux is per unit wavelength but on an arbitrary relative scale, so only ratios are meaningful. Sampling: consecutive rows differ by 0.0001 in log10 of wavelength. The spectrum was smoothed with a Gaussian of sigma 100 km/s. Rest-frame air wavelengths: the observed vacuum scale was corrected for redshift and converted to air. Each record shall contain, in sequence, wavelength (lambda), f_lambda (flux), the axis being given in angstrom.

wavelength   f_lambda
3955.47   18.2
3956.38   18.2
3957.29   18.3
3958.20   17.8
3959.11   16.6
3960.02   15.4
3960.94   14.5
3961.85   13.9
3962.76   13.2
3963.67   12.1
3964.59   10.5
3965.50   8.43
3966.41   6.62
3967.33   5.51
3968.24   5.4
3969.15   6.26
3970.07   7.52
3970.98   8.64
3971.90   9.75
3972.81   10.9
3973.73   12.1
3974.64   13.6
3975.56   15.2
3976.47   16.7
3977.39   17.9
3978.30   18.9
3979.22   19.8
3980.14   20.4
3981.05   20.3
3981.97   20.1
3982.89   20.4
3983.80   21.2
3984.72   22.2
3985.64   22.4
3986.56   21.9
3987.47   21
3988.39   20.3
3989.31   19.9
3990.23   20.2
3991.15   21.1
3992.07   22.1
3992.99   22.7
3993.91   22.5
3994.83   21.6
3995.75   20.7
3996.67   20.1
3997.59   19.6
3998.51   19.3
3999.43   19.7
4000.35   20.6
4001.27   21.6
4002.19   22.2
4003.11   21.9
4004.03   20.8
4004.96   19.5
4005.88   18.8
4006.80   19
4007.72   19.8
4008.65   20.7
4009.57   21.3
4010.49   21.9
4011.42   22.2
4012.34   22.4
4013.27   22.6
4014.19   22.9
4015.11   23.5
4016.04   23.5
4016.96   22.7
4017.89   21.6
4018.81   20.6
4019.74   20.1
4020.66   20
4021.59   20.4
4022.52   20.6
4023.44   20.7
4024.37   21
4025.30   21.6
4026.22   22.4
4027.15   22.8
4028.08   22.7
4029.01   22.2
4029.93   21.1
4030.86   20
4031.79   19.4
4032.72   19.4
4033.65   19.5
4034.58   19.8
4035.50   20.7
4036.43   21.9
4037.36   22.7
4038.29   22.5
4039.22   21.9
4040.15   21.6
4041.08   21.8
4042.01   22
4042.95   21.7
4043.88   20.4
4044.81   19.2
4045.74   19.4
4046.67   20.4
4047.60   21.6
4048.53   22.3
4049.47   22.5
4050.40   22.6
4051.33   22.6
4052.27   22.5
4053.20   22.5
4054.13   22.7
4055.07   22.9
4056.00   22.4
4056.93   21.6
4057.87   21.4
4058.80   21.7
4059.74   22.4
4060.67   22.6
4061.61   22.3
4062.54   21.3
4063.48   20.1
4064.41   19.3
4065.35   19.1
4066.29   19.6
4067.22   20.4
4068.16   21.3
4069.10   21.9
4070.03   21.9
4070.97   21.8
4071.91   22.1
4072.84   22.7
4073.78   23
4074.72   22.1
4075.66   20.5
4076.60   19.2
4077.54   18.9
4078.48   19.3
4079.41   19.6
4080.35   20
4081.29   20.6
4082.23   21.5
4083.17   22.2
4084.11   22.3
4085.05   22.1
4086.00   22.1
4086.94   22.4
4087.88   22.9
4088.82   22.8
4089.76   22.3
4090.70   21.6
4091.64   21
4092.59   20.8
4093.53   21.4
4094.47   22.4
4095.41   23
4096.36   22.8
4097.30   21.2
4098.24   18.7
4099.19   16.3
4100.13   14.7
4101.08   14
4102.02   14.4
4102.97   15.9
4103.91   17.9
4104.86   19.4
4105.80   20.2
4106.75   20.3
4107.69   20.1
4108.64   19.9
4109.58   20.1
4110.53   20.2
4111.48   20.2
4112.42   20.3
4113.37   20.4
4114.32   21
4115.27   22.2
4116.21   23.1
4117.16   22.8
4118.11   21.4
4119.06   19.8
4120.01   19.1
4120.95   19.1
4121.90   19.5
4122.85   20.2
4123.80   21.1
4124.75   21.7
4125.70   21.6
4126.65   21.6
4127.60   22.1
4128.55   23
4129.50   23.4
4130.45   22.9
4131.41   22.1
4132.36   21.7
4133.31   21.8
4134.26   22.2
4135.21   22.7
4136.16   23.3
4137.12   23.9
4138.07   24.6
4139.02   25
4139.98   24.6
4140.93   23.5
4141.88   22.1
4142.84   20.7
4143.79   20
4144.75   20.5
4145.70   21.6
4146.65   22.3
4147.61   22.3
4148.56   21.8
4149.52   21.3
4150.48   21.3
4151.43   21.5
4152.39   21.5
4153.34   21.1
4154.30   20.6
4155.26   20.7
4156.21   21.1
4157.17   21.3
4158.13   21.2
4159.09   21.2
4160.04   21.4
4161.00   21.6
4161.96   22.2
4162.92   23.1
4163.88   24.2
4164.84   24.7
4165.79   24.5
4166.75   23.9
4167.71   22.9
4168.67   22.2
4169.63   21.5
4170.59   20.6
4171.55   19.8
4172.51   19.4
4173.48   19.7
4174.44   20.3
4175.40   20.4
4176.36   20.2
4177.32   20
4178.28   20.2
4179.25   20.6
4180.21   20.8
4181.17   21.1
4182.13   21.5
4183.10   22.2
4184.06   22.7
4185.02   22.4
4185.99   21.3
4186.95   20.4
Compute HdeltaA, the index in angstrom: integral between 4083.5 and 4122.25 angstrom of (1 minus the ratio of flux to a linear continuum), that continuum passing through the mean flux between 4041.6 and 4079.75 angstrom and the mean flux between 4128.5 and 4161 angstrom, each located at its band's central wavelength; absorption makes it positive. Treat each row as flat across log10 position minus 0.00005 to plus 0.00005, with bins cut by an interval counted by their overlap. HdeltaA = 2.5 angstrom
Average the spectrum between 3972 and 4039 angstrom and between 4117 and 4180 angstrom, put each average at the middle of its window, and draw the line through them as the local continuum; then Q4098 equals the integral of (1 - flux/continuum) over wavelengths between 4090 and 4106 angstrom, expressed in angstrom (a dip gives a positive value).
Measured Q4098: 1.6 angstrom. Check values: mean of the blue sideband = 20.5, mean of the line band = 19.2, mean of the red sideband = 21.7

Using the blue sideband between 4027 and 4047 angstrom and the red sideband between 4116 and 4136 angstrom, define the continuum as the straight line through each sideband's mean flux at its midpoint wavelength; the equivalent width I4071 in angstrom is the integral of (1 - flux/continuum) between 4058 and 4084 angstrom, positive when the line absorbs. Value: 0.24 angstrom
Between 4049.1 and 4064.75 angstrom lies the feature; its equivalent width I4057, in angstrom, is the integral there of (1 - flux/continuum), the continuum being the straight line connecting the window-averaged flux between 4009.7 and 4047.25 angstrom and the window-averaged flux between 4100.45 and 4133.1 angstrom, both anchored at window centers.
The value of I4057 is -0.71 angstrom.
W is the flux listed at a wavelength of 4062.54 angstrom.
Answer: 21.3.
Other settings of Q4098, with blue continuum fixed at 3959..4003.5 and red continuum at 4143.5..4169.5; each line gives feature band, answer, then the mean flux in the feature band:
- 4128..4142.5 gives -1.2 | 23.1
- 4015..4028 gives -2.5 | 21.5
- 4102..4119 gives 0.4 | 20.1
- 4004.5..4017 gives -2.6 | 21.5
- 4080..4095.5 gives -1.5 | 21.8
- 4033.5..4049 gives -2.2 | 21.2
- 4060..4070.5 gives -0.9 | 20.9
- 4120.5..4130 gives -0.1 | 21.3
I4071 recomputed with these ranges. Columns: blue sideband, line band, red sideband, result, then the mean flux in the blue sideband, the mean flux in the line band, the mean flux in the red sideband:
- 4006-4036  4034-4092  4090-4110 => -3.5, 21.2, 21.5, 19.4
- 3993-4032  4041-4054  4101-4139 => -0.3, 21.2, 21.6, 20.9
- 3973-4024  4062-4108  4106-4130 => 0.8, 20.4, 20.4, 21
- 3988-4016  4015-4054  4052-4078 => -0.2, 21.1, 21.4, 21.4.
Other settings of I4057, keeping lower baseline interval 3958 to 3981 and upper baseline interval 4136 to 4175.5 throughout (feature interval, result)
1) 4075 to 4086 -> -1.5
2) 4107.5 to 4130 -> -1.0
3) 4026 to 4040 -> -4.7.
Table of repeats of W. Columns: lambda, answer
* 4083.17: 22.2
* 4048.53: 22.3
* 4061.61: 22.3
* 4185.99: 21.3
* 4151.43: 21.5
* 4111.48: 20.2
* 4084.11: 22.3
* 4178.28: 20.2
